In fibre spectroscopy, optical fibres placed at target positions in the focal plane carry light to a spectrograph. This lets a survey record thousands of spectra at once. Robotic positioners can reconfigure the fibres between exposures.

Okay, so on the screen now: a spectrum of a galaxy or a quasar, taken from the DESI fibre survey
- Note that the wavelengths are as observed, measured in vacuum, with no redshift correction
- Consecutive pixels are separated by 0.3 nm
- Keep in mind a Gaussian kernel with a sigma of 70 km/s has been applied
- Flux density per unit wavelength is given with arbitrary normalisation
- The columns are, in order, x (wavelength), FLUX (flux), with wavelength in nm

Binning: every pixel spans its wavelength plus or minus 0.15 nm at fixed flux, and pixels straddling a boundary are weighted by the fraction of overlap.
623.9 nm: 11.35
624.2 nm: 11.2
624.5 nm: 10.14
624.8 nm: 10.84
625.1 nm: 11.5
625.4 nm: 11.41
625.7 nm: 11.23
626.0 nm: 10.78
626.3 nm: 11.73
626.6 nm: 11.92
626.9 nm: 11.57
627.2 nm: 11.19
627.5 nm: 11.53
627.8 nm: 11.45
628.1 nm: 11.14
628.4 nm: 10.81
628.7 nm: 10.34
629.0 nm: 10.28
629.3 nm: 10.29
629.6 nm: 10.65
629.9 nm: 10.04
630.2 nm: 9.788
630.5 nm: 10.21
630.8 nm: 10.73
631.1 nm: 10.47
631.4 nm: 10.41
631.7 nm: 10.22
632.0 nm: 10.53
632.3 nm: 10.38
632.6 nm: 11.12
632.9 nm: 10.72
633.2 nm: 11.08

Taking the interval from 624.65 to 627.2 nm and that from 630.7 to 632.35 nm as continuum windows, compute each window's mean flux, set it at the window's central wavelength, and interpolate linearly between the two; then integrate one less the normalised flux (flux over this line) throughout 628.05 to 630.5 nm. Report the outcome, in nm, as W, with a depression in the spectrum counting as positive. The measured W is 0.10 nm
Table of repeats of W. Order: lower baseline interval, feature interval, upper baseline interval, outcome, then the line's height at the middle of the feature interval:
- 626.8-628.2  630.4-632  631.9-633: 0.06 nm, 10.9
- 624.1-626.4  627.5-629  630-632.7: -0.02 nm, 10.8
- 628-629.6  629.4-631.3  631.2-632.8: 0.04 nm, 10.5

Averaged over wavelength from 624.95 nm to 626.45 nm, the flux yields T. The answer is 11.3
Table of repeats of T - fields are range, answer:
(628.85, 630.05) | 10.3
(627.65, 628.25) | 11.3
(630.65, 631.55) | 10.5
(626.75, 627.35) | 11.4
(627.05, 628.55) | 11.2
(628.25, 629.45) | 10.4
